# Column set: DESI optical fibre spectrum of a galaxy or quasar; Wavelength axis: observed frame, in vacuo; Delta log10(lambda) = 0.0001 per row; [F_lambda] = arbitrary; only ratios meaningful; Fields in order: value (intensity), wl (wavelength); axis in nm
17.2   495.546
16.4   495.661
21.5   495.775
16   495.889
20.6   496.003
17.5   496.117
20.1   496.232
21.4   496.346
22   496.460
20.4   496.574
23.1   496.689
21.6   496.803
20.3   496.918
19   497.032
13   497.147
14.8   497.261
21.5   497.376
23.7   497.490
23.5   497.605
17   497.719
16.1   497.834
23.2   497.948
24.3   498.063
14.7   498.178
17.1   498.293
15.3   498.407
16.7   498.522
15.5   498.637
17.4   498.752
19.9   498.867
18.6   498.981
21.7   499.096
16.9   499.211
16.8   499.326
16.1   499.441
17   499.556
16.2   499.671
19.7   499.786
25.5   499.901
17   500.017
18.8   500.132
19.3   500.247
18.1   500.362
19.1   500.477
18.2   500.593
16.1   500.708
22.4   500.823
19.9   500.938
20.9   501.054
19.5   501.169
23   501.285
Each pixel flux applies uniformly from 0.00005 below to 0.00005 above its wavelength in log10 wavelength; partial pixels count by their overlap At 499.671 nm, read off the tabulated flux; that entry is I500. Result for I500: 16.2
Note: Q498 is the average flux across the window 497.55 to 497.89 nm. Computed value 18.9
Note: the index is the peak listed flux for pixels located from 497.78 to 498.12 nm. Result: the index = 24.3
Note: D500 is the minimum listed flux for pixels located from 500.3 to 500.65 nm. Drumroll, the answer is 18.1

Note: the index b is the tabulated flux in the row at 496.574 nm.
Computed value 20.4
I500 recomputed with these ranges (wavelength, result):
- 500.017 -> 17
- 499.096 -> 21.7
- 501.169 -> 19.5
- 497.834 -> 16.1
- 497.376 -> 21.5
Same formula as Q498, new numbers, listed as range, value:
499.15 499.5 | 16.6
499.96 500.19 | 17.9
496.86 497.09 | 19.6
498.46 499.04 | 17.6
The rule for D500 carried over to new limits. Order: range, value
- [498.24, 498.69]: 15.3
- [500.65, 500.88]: 16.1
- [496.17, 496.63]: 20.1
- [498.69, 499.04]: 17.4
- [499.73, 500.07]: 17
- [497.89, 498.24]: 14.7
